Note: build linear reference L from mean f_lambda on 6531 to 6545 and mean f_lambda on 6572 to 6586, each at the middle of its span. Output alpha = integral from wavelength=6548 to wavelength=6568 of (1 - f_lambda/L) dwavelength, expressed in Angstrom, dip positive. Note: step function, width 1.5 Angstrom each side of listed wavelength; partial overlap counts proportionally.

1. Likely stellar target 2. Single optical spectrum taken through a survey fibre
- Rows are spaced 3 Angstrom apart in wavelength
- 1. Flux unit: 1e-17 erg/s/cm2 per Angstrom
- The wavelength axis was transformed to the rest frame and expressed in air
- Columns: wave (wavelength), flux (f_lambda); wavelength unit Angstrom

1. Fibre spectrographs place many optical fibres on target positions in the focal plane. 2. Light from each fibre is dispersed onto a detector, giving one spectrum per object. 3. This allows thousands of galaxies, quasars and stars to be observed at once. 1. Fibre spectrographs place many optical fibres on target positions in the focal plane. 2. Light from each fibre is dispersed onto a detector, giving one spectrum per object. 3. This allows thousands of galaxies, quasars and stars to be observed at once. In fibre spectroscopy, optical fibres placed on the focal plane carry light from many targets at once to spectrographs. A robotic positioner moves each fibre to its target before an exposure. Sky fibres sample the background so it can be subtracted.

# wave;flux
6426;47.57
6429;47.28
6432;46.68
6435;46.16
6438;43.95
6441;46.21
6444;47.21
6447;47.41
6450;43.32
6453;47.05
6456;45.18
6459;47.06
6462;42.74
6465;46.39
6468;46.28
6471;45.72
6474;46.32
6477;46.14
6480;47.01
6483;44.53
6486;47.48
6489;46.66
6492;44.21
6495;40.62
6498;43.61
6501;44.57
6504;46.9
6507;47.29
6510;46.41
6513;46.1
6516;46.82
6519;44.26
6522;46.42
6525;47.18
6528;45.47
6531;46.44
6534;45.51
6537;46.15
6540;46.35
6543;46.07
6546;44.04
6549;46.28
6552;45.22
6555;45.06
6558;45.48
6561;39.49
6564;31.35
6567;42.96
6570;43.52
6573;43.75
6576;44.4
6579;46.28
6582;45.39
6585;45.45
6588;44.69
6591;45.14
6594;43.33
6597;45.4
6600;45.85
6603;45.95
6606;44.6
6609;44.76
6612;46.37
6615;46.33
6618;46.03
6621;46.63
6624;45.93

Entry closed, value 1.5 Angstrom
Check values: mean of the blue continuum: 46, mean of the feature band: 42.1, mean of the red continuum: 45.1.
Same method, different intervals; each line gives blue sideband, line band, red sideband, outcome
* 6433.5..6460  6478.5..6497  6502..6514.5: 0.5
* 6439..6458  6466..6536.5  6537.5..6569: -1.7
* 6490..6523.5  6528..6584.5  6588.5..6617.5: 1.4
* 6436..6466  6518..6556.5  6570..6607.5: -0.5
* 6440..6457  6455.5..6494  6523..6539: 0.3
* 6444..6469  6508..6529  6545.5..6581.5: -0.9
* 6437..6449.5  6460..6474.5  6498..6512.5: 0.2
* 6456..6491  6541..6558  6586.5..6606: 0.0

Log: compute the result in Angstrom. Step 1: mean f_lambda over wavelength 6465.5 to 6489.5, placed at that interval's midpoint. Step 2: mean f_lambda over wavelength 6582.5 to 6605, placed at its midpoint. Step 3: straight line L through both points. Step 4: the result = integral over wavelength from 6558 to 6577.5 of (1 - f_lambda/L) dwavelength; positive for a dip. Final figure 1.8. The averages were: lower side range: 46.3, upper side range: 45.1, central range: 41.3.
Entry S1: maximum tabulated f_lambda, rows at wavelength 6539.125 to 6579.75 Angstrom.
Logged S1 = 46.35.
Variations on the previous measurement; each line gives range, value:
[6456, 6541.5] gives 47.48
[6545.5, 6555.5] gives 46.28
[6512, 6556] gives 47.18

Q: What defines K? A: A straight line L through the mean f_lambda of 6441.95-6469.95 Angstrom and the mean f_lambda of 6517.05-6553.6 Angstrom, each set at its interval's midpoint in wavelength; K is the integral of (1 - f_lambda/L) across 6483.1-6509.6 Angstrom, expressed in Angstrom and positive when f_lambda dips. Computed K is 0.4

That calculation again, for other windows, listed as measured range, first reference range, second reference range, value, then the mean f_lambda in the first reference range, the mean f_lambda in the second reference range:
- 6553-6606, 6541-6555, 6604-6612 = 1.7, 45.4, 45.1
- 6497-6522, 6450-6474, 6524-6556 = -0.1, 45.7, 45.8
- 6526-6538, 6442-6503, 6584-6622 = -0.1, 45.5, 45.4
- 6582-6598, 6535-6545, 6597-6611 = 0.2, 46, 45.3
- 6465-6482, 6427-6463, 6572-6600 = -0.2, 45.9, 44.9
